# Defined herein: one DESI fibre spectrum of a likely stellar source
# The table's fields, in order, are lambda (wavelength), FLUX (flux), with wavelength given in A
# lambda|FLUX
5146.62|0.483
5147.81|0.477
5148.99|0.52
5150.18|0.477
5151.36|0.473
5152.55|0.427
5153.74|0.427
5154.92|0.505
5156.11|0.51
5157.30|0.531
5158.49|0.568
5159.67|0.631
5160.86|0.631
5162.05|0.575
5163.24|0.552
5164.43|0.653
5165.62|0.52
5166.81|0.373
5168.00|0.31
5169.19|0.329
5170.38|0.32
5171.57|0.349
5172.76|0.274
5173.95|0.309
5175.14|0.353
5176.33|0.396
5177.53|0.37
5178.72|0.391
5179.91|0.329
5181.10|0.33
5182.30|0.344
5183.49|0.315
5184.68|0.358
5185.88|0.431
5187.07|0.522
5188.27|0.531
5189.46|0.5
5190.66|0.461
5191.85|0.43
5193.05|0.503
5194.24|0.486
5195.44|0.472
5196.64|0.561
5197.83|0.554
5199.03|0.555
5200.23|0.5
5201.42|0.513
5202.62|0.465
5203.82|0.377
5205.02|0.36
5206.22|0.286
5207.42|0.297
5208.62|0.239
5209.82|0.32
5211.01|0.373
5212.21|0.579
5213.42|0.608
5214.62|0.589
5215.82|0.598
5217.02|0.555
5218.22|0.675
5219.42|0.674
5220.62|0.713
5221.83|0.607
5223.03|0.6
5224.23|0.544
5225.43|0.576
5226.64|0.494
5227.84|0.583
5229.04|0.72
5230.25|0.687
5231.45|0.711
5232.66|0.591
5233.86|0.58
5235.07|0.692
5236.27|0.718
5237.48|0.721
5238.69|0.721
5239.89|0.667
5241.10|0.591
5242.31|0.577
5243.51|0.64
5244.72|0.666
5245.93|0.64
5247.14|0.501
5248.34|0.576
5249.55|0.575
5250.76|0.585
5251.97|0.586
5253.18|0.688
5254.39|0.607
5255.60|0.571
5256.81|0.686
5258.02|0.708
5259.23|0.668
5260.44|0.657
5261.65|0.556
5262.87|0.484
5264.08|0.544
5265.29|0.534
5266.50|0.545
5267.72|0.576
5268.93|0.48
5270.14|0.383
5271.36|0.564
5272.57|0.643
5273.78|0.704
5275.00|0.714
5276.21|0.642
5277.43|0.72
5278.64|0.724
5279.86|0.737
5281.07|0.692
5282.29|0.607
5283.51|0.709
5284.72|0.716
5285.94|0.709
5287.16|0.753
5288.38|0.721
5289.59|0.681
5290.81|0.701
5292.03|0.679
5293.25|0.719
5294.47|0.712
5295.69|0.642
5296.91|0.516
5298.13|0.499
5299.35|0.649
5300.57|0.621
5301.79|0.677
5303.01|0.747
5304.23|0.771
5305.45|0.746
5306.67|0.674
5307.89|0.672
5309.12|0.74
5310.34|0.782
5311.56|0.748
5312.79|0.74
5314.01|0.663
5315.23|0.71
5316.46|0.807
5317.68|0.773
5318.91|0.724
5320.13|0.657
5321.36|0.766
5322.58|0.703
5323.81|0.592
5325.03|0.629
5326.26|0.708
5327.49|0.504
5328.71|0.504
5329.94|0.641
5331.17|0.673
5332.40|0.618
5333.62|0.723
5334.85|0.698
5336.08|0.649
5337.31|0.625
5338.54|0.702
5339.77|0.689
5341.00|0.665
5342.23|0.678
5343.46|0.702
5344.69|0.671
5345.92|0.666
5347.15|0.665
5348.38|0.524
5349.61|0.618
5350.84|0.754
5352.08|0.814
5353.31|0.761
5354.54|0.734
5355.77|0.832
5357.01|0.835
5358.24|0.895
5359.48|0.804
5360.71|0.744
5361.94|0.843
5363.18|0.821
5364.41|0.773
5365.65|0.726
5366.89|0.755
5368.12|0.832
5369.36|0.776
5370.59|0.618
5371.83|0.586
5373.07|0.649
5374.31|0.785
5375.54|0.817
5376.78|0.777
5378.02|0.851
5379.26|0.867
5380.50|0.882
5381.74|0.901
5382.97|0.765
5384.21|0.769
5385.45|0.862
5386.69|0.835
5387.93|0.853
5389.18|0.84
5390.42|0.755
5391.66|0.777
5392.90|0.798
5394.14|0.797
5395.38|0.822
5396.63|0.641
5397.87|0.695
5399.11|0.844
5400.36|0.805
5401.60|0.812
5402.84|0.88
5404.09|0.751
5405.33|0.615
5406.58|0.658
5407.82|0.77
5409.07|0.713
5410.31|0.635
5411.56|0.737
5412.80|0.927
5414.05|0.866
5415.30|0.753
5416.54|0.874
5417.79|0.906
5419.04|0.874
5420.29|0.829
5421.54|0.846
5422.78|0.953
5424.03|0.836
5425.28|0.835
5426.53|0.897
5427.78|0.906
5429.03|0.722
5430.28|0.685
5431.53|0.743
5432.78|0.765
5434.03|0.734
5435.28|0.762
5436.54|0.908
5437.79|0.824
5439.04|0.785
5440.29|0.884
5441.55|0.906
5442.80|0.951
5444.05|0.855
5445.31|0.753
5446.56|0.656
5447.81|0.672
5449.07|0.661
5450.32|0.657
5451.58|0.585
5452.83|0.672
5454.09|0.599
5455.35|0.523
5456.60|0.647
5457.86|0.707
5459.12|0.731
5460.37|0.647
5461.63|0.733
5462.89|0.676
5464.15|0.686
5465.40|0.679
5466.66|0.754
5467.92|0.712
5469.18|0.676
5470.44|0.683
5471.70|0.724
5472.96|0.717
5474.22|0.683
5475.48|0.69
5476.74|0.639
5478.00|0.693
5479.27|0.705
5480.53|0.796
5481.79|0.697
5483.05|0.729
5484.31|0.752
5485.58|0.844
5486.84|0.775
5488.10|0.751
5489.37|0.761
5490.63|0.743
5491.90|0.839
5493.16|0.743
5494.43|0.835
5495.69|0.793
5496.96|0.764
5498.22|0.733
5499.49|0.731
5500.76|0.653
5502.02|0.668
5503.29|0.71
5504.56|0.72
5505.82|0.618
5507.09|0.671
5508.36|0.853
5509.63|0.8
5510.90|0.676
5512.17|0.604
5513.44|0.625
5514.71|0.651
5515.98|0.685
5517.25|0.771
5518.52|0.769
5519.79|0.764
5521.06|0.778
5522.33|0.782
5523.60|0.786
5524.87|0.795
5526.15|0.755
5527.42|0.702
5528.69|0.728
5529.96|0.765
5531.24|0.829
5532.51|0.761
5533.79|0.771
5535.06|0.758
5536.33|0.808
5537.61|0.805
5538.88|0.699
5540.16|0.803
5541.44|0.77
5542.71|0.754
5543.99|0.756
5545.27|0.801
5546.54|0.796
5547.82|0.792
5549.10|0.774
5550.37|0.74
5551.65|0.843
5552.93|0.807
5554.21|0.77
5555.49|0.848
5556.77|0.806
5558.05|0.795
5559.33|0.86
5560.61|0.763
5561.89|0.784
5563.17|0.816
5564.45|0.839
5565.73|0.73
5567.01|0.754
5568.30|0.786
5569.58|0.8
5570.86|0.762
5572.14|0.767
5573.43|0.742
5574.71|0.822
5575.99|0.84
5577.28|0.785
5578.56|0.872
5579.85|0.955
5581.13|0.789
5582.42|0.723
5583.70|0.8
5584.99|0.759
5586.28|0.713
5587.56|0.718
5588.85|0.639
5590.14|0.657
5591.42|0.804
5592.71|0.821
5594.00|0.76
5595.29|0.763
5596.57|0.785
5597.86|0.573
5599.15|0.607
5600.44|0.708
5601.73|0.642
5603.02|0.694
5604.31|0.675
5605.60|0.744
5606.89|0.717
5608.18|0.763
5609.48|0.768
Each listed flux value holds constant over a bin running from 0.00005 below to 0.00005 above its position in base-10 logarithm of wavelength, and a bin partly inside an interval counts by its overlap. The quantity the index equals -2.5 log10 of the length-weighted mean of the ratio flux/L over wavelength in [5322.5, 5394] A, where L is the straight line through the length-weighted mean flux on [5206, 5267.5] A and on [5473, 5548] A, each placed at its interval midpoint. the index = -0.119 mag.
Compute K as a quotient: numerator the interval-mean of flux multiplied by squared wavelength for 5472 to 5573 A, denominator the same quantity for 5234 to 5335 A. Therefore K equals 1.26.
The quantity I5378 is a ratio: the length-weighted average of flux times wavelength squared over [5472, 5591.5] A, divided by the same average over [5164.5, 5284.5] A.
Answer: 1.6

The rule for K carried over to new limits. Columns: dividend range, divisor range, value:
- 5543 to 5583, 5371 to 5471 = 1.09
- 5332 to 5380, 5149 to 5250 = 1.53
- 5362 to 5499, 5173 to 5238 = 1.66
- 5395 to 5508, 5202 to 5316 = 1.30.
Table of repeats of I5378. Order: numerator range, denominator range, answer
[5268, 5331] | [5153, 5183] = 1.63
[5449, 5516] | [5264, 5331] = 1.14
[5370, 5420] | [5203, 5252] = 1.46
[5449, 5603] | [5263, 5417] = 1.11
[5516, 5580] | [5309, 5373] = 1.20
